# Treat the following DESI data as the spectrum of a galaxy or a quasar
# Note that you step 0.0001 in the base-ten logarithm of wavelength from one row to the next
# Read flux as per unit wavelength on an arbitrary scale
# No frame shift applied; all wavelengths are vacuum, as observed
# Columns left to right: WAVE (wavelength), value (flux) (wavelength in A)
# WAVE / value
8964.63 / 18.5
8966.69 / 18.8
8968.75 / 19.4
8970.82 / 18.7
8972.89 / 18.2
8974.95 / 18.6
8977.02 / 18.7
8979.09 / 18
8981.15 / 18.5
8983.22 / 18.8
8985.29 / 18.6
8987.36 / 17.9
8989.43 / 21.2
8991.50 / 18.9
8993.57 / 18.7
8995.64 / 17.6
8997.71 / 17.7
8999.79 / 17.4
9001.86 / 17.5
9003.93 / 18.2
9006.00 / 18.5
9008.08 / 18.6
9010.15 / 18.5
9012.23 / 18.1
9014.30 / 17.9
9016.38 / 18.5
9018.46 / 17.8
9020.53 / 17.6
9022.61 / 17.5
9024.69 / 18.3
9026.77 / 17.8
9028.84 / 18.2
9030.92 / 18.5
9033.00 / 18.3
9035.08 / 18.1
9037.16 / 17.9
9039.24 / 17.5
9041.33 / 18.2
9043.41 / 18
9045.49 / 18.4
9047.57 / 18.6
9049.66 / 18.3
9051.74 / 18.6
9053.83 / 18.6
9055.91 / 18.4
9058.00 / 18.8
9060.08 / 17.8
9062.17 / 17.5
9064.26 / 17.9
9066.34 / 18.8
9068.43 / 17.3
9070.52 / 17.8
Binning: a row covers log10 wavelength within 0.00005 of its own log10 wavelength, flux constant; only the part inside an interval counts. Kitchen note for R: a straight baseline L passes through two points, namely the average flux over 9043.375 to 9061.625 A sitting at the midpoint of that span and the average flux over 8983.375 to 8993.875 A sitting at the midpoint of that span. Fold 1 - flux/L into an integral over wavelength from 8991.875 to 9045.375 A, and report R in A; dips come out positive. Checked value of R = 2.0 A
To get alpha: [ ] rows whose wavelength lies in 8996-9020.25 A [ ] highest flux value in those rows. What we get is 18.6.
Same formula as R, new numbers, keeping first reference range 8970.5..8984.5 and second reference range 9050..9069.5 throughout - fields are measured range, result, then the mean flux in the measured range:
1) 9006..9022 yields 0.2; 18.1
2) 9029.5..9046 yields 0.2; 18.1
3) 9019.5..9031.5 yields 0.2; 18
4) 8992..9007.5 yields 0.4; 18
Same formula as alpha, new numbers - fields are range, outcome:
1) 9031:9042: 18.3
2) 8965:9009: 21.2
